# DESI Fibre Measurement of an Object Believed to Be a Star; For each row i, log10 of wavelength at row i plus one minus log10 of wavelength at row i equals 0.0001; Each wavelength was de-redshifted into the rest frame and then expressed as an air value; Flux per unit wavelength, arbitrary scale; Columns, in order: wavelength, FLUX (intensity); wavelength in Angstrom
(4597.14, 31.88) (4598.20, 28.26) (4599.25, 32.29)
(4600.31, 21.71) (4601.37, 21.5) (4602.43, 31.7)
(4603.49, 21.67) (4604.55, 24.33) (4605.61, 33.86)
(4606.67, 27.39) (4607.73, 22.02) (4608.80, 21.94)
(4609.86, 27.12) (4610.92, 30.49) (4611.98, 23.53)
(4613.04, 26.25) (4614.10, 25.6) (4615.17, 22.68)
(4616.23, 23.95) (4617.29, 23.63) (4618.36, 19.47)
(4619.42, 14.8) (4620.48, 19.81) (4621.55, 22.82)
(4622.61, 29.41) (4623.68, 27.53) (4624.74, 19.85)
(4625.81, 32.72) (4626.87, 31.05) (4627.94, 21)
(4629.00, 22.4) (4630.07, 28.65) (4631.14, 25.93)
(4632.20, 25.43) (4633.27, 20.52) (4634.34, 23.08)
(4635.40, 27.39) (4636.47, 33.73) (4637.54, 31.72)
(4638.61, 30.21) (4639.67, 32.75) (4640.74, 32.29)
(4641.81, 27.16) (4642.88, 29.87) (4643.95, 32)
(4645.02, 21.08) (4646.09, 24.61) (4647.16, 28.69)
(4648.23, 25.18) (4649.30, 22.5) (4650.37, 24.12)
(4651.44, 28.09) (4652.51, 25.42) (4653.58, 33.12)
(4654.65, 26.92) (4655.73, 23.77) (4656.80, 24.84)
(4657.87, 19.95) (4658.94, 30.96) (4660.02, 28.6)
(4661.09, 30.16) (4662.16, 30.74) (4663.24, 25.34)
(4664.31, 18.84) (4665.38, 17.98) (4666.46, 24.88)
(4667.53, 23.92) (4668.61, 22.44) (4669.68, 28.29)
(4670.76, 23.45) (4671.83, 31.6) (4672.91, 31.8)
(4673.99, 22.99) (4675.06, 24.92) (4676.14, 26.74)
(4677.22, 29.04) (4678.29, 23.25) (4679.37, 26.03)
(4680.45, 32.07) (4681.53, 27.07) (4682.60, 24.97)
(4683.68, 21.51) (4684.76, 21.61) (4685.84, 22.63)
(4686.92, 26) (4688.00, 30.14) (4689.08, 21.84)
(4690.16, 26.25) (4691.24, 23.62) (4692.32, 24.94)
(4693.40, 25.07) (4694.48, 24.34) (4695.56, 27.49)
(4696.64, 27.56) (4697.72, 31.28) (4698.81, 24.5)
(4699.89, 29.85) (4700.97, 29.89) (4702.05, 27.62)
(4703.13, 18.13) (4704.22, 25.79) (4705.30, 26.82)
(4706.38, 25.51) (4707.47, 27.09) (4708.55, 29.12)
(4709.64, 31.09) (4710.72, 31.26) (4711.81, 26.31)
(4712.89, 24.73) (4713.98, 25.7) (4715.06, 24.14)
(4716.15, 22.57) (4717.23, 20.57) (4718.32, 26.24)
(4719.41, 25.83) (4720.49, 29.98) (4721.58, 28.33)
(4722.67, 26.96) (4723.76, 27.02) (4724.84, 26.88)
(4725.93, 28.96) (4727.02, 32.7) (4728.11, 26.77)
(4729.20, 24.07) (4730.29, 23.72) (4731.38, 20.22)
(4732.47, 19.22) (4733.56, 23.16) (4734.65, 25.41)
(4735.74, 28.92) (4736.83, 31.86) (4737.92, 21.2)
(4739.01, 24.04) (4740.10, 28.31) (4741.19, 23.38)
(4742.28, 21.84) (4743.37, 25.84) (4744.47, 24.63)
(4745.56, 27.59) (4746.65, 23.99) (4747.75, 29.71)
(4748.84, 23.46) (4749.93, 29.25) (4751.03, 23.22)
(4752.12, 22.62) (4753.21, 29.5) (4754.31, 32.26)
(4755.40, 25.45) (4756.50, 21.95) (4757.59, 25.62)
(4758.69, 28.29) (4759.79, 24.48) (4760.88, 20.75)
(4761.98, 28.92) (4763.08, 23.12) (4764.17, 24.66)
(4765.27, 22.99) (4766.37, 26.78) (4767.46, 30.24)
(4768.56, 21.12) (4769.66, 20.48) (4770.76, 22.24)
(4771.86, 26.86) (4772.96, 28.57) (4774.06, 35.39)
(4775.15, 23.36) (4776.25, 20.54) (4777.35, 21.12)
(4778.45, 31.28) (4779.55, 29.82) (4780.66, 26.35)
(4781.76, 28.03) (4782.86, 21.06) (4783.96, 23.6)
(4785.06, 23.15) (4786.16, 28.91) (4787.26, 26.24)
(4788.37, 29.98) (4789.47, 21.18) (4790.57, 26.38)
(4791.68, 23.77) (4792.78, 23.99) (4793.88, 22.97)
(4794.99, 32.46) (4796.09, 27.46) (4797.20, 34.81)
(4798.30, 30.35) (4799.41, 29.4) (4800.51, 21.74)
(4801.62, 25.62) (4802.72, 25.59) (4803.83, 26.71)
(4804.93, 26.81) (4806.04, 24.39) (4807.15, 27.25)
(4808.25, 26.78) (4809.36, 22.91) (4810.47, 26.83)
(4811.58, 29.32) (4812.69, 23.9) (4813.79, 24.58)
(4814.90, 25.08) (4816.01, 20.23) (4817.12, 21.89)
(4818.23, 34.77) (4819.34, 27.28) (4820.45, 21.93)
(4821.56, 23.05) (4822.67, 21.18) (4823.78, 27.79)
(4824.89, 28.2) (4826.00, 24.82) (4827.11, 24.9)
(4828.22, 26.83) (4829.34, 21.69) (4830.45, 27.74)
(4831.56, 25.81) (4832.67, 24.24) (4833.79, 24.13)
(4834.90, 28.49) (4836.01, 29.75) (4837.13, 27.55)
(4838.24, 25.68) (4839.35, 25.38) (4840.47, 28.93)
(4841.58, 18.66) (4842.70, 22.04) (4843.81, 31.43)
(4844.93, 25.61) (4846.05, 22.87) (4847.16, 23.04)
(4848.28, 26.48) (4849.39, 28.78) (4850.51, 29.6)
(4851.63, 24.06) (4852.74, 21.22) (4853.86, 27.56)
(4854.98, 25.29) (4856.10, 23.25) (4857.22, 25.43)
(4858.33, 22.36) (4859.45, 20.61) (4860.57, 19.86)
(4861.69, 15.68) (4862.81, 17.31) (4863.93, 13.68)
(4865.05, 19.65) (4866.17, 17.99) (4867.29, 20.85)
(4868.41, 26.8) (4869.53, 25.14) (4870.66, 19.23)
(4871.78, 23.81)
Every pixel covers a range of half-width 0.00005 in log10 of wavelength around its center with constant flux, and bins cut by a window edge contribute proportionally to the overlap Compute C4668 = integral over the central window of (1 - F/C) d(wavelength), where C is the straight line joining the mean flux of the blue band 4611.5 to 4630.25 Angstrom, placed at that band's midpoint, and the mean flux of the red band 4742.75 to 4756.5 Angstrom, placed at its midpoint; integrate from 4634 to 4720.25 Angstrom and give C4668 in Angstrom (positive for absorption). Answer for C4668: -4.8 Angstrom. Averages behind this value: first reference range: 24.1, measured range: 26.4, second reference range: 26.2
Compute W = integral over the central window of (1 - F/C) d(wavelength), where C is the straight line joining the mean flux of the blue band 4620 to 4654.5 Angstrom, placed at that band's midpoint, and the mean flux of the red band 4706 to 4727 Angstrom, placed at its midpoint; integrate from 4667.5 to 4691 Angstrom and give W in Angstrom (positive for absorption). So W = 0.91 Angstrom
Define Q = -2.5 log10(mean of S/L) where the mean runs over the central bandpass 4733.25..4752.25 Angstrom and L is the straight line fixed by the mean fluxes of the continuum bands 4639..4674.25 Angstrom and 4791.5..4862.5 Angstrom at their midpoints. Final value 0.02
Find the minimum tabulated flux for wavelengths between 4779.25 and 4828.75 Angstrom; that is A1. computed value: 20.23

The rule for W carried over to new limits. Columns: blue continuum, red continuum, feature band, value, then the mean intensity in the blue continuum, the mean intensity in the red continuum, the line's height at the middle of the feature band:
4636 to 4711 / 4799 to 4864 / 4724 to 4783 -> 0.24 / 26.6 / 24.9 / 25.7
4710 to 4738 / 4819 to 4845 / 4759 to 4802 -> -0.29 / 26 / 25.5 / 25.7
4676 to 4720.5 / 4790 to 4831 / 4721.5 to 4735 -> 0.25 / 26.1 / 26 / 26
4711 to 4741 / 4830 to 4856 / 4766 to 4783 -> -0.12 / 25.7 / 25.8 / 25.7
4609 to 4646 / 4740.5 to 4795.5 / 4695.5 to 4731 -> -1.39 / 26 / 25.6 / 25.8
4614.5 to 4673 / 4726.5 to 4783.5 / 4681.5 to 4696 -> 0.58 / 25.9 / 25.5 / 25.8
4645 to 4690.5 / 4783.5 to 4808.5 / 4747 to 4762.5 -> 0.11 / 25.7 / 26.5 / 26.3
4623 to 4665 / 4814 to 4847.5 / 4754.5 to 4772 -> 0.80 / 26.9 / 25.4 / 25.9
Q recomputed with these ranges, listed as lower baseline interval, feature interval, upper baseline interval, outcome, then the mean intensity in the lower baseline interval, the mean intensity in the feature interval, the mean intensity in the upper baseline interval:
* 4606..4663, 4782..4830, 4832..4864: -0.05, 26.1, 25.8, 24.3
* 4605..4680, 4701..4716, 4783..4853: -0.02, 26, 26.4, 25.8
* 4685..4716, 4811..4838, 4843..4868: -0.09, 26.3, 25.6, 22.9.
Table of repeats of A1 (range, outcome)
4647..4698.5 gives 17.98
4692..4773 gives 18.13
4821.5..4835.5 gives 21.18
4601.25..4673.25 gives 14.8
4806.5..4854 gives 18.66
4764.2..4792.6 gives 20.48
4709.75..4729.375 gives 20.57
